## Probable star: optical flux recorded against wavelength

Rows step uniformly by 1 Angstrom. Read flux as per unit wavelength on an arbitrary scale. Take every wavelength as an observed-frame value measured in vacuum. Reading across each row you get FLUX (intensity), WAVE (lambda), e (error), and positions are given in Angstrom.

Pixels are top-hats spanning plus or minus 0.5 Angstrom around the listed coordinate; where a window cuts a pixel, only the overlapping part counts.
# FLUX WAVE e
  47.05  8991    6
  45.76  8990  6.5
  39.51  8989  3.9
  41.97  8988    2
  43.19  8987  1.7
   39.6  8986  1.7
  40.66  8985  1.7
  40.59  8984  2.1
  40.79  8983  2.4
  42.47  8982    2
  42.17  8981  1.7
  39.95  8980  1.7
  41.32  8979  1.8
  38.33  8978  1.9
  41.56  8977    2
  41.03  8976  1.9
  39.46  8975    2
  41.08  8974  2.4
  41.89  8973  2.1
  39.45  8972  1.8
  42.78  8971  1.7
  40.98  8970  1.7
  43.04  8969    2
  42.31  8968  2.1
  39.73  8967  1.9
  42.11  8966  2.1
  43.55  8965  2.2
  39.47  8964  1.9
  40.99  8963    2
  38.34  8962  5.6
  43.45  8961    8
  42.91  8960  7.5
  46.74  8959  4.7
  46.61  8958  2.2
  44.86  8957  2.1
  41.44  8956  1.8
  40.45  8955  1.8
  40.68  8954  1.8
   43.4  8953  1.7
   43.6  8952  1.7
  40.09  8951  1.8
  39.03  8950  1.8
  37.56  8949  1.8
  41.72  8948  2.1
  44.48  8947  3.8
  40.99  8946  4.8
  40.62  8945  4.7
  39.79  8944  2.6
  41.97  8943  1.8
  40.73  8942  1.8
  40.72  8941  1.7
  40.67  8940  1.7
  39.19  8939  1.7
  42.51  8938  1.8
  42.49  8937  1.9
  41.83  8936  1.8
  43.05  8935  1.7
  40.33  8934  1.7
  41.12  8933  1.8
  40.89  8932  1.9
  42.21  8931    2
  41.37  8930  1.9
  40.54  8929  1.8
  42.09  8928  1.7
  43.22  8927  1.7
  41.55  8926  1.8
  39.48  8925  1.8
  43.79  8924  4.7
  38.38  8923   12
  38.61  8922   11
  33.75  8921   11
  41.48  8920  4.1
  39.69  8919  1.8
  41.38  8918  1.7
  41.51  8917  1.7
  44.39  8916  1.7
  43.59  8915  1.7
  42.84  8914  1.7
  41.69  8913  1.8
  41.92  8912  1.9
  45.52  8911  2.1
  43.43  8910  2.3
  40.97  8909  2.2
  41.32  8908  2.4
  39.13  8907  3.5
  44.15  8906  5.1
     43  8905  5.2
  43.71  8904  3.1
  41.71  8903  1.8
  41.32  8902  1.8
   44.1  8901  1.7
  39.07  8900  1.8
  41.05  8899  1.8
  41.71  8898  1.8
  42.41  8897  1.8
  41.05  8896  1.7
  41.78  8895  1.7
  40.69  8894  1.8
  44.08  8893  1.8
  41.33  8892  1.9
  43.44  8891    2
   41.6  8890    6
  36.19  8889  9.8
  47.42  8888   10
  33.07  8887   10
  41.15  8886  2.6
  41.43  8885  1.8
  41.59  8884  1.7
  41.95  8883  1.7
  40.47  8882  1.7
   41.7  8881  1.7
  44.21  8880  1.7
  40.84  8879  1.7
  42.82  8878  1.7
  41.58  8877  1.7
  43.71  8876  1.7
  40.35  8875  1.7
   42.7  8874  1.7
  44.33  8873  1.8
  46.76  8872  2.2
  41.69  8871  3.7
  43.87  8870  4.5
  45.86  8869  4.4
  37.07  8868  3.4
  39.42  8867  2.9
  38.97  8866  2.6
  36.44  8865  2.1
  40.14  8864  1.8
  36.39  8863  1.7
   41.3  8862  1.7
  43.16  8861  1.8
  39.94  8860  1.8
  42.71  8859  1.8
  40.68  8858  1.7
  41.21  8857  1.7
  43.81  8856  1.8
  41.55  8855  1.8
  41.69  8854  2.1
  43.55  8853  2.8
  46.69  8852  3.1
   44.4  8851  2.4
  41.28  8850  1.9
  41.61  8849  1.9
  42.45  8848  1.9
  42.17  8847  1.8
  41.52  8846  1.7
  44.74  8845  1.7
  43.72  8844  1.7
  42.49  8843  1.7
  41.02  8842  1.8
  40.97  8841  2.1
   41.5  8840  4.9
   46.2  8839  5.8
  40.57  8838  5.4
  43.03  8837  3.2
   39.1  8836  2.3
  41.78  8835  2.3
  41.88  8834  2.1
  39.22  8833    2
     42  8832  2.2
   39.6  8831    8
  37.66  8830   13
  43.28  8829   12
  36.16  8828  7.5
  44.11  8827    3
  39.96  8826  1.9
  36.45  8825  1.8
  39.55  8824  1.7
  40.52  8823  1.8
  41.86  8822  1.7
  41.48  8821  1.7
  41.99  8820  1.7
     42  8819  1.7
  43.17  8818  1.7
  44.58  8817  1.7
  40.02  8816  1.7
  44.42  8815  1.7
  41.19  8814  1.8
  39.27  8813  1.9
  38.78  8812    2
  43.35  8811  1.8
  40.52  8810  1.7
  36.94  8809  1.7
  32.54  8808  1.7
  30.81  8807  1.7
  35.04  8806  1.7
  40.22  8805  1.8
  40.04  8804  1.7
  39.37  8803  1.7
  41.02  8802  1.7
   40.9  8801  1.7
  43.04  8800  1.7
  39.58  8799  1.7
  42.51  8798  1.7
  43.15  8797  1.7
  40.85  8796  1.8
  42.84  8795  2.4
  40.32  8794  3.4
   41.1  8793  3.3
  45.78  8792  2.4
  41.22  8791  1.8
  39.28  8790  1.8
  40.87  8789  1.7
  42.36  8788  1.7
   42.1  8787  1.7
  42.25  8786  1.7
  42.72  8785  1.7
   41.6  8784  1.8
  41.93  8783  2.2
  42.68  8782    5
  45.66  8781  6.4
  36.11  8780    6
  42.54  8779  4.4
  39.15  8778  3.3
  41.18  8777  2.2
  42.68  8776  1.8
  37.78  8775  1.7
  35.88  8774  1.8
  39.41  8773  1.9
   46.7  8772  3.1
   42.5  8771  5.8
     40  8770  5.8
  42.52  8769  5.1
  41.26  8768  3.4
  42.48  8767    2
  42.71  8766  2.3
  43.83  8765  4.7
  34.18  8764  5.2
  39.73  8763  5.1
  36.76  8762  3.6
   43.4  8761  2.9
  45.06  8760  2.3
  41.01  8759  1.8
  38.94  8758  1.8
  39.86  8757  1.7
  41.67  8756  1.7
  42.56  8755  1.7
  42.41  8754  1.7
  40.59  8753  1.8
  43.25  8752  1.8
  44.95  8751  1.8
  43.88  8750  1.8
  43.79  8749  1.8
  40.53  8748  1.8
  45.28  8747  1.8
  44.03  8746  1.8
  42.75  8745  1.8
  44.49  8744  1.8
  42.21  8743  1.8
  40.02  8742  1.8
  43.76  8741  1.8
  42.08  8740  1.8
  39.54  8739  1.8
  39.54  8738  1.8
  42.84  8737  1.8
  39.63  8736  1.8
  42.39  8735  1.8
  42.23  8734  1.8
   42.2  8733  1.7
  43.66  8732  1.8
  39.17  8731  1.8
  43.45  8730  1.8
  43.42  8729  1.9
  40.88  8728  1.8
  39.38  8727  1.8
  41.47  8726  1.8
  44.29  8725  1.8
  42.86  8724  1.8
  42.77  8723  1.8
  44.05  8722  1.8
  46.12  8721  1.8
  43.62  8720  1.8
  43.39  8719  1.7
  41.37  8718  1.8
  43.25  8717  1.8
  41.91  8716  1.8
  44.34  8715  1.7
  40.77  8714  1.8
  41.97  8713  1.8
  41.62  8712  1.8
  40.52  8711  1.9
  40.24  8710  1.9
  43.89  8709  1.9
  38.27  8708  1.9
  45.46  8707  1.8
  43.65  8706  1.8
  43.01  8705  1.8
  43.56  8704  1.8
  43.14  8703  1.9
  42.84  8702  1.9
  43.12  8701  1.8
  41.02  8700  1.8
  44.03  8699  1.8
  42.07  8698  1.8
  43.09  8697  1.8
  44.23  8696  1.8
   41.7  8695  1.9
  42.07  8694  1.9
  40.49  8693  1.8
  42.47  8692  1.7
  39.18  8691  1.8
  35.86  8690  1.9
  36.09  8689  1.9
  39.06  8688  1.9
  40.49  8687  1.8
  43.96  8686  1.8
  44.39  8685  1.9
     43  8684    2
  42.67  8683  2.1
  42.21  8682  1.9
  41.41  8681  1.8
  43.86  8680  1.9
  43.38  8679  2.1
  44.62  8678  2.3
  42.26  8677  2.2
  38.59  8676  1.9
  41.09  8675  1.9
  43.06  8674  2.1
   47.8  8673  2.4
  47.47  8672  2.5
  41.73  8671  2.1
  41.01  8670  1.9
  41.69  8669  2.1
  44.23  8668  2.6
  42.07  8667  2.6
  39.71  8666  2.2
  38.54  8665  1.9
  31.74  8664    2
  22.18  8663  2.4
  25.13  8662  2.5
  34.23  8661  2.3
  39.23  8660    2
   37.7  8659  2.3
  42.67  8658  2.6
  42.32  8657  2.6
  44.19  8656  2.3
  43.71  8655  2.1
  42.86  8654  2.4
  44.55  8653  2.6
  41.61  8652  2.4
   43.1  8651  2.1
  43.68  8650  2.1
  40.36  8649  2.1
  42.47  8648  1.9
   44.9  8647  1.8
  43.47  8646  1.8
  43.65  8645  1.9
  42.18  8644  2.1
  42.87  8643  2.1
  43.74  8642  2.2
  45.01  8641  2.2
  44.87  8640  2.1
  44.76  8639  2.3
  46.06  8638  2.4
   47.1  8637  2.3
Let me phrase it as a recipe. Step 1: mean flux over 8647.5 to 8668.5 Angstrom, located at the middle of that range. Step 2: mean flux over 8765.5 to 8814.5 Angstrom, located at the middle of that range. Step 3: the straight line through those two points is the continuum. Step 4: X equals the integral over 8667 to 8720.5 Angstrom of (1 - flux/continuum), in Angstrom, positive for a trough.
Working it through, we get -3.4 Angstrom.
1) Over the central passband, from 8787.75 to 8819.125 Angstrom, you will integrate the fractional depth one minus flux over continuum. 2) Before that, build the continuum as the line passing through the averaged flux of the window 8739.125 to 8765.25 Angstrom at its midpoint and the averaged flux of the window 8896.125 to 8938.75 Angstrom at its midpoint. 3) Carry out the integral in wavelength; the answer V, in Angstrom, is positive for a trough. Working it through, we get 1.0 Angstrom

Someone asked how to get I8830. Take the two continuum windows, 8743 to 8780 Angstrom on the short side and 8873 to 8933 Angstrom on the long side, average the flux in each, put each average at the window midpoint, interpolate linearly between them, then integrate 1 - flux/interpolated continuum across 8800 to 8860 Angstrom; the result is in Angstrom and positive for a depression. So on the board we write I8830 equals 0.8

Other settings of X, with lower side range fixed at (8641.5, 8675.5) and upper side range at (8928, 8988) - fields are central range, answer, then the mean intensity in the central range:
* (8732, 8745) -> -0.3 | 41.9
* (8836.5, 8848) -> -0.4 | 42.5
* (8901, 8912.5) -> -0.3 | 42.5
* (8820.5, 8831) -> 0.3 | 40.1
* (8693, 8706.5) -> -0.6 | 42.8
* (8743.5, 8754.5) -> -0.6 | 43.3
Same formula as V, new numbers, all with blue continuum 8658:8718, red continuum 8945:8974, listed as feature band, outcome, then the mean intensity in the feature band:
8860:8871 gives 0.33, 40.3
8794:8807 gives 0.34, 40.3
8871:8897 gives -0.14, 41.9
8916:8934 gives 0.43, 40.7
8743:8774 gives -0.49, 41.9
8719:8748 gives -0.85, 42.4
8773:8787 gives 0.14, 40.9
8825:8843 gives 0.22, 41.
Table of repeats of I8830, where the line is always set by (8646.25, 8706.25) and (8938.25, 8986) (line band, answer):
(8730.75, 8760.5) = -0.6 Angstrom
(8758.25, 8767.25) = 0.1 Angstrom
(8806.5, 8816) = 0.6 Angstrom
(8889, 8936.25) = -0.2 Angstrom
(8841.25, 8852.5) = -0.4 Angstrom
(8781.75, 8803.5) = -0.2 Angstrom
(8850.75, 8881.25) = -0.4 Angstrom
